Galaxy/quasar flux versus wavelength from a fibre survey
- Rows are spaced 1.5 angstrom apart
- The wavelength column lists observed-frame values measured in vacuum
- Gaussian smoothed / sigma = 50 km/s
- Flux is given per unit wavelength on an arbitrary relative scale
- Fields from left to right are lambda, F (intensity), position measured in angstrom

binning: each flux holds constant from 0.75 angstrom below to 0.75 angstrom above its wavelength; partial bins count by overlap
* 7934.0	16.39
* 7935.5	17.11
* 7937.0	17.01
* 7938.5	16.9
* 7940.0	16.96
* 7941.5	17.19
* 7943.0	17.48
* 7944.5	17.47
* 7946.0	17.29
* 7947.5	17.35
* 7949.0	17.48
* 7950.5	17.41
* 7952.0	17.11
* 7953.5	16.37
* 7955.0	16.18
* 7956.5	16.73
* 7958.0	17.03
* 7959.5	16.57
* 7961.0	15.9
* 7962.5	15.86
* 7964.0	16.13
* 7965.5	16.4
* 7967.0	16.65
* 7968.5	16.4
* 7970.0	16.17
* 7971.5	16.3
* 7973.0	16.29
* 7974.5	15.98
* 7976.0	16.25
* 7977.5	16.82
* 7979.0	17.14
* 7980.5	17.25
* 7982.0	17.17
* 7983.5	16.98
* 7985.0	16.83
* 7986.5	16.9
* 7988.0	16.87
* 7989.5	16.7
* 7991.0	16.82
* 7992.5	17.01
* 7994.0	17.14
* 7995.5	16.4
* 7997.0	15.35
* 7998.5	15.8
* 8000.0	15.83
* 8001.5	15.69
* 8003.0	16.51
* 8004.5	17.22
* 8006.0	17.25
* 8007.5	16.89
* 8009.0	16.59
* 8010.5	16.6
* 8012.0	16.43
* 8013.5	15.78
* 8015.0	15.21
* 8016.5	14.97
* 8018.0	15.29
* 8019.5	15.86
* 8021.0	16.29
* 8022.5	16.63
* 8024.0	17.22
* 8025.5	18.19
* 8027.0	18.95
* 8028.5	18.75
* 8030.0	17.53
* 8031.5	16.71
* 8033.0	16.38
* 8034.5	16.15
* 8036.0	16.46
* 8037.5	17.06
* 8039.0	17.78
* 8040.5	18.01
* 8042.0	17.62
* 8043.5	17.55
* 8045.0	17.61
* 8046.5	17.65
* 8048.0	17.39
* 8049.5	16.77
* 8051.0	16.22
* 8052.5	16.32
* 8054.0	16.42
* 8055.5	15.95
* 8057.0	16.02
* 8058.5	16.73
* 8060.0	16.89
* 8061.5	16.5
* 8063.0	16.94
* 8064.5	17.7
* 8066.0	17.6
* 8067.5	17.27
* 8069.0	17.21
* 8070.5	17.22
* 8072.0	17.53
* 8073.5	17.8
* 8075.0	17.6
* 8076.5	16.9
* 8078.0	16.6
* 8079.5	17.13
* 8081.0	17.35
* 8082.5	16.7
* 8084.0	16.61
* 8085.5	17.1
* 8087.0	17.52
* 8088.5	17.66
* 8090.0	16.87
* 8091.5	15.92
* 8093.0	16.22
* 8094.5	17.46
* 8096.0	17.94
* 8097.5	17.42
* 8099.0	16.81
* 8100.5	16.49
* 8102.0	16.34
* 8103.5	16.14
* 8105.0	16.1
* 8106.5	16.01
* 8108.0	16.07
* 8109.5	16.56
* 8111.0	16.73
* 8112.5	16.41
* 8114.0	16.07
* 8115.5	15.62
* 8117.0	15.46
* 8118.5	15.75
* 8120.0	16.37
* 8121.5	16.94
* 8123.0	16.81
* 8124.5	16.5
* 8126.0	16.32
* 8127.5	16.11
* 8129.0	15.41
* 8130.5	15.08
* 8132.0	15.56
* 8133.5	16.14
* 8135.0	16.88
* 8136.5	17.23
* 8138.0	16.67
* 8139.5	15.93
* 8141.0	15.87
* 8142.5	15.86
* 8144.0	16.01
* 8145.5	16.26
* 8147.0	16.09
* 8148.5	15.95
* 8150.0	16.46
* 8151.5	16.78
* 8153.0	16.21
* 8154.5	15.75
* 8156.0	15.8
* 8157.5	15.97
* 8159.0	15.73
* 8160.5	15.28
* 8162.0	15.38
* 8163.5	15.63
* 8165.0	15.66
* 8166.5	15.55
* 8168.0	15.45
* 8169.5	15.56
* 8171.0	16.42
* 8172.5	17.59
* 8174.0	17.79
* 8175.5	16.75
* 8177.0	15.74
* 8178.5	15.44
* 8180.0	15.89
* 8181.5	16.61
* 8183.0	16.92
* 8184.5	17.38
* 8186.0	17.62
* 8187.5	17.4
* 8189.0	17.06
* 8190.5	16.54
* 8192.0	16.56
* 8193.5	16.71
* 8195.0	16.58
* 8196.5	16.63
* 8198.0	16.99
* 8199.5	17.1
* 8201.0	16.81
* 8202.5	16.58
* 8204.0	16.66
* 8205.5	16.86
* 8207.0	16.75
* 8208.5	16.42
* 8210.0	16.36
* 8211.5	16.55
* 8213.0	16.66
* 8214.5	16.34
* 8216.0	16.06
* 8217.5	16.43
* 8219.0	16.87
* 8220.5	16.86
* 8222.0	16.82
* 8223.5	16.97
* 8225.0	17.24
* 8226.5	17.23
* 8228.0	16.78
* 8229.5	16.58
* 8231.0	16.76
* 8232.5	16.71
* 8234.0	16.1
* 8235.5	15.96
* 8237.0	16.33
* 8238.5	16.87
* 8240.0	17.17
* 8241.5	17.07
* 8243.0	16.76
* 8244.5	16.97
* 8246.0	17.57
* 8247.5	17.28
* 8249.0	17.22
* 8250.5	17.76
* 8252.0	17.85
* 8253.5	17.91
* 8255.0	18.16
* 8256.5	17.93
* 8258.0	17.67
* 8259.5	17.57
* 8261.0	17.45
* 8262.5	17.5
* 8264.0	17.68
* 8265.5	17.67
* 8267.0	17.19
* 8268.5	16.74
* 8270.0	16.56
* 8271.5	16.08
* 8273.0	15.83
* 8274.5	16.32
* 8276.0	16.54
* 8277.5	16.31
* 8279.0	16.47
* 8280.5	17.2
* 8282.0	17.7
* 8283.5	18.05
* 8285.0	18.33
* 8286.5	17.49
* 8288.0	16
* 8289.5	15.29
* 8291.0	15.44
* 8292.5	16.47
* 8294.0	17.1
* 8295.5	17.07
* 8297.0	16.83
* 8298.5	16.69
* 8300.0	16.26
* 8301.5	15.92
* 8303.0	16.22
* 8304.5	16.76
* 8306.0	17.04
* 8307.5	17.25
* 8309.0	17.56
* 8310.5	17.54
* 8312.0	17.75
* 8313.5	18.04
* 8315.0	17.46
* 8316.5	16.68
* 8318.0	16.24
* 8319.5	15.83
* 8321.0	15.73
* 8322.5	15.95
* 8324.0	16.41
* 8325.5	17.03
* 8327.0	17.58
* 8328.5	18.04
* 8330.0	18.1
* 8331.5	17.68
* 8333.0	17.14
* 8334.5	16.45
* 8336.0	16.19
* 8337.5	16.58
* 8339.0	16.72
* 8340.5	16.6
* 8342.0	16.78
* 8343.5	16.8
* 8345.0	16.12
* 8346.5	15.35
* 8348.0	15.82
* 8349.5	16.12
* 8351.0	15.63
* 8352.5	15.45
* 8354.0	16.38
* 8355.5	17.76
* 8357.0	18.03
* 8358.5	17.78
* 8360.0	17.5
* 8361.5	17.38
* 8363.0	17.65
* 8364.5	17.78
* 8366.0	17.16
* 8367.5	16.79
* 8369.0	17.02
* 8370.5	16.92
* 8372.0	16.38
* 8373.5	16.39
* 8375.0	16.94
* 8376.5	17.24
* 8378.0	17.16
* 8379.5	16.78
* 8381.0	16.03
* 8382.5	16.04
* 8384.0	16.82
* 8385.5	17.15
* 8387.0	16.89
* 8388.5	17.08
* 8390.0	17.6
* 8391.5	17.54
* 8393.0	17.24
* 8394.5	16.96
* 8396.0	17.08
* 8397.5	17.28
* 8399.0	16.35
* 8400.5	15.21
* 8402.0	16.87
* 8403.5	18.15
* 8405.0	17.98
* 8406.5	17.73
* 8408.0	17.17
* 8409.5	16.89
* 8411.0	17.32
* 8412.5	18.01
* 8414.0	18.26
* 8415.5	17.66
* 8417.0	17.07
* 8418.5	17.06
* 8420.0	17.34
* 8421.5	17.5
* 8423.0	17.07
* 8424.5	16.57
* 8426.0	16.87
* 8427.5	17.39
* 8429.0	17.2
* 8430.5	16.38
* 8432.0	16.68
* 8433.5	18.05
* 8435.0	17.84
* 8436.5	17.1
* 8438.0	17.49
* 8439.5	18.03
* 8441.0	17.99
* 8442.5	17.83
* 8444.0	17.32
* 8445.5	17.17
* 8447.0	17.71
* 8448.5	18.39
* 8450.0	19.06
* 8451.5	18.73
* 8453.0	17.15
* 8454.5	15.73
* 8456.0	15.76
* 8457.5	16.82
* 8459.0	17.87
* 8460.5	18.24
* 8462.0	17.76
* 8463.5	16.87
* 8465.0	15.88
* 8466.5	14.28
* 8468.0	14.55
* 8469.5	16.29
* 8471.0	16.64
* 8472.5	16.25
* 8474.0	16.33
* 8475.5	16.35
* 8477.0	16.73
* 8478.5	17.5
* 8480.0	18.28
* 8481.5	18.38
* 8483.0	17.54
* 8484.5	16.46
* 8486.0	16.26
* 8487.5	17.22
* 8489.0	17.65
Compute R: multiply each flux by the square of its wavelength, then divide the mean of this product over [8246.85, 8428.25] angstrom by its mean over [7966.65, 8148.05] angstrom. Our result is 1.09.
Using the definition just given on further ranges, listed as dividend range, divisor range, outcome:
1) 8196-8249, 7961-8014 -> 1.07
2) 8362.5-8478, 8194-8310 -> 1.05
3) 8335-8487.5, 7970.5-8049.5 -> 1.12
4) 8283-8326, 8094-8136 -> 1.07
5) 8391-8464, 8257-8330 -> 1.06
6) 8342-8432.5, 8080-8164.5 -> 1.11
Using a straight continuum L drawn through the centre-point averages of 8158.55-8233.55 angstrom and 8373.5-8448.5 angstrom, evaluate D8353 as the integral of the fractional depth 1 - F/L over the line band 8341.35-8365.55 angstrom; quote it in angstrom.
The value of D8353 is 0.37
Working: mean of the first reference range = 16.5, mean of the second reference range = 17.2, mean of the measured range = 16.8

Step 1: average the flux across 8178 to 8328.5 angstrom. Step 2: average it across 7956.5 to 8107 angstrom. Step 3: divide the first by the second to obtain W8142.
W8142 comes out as 1.01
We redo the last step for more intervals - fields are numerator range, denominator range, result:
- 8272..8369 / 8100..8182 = 1.04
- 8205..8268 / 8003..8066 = 1.01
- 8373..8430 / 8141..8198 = 1.05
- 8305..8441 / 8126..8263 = 1.03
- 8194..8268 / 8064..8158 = 1.03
